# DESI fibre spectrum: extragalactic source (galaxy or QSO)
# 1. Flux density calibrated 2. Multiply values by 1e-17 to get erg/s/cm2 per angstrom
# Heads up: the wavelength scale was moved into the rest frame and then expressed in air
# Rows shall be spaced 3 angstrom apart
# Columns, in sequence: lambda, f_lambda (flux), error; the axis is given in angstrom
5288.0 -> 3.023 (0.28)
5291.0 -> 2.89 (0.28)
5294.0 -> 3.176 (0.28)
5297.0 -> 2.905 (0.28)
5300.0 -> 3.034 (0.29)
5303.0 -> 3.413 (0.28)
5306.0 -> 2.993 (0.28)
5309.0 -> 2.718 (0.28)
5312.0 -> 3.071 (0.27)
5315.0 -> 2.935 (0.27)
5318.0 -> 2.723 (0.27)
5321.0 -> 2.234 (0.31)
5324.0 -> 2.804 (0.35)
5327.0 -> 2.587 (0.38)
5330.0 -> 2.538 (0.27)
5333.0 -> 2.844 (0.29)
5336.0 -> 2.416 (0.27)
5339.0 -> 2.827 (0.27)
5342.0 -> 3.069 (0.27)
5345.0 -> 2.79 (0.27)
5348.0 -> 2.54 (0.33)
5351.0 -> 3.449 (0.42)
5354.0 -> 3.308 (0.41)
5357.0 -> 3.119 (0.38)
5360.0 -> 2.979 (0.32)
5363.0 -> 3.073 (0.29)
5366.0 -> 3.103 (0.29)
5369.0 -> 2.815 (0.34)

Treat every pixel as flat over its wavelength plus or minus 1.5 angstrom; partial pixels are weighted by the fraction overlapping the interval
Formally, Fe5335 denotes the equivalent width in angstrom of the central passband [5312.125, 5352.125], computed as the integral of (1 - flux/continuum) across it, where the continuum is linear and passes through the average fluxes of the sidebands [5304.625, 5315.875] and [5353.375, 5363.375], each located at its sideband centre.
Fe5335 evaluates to 3.4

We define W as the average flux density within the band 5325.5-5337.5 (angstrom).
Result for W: 2.6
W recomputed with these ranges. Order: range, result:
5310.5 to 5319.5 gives 2.91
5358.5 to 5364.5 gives 3.03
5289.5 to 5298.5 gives 2.99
